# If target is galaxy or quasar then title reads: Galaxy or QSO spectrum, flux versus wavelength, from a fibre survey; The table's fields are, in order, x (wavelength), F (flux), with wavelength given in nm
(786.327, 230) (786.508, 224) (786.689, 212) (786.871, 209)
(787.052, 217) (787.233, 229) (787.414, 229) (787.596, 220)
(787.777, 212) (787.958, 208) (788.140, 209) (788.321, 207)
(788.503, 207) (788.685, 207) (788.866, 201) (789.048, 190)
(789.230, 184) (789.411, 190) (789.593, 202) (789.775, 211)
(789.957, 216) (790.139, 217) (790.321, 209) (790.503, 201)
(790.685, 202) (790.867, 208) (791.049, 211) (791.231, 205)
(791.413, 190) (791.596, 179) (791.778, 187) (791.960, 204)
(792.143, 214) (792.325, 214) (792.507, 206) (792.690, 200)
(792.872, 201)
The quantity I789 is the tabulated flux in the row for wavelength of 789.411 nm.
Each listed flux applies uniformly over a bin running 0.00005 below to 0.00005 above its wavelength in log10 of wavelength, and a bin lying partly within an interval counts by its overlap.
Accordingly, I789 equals 190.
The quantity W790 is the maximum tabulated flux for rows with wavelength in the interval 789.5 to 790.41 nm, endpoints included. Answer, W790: 217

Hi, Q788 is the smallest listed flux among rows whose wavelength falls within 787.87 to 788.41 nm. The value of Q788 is 207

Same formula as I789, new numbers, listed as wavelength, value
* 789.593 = 202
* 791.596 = 179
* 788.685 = 207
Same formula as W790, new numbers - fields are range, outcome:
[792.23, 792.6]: 214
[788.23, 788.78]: 207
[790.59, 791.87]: 211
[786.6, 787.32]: 229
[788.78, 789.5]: 201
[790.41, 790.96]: 208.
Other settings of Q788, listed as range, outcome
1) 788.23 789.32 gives 184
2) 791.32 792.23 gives 179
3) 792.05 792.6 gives 206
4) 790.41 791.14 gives 201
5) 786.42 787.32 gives 209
